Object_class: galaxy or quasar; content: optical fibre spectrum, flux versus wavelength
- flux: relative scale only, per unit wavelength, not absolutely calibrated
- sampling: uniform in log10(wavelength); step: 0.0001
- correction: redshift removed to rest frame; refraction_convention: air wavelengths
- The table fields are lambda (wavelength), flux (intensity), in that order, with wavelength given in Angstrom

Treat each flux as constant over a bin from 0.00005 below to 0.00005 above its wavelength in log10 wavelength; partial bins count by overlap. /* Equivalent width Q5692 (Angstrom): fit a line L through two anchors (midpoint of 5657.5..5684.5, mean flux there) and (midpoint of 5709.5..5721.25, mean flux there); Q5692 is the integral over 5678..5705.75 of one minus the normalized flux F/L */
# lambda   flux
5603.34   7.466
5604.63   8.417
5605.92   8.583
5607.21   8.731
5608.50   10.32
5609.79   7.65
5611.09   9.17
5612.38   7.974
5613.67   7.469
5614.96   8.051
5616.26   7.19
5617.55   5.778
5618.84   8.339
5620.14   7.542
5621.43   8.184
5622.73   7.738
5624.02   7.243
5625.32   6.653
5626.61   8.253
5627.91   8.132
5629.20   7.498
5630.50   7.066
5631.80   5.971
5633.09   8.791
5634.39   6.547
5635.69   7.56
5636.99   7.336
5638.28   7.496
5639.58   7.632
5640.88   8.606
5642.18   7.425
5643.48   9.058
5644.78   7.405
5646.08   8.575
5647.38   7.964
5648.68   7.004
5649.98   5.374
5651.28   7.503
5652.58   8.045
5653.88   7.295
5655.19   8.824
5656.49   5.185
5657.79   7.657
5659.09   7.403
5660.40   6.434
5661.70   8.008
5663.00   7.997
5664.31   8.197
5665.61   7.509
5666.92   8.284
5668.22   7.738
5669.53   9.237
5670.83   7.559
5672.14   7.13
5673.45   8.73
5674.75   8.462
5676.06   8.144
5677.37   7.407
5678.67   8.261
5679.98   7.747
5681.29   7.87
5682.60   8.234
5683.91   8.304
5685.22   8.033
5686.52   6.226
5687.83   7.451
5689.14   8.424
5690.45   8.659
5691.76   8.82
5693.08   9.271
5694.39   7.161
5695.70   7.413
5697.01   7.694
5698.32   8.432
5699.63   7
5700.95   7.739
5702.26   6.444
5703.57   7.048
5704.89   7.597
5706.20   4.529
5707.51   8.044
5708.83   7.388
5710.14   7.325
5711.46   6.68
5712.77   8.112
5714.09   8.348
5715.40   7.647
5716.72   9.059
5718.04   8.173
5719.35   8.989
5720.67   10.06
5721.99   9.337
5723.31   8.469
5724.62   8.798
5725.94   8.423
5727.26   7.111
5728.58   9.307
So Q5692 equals 1.03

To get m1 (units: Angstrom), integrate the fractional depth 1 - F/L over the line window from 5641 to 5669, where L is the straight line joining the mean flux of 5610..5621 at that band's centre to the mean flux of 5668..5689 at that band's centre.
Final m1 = 0.9 Angstrom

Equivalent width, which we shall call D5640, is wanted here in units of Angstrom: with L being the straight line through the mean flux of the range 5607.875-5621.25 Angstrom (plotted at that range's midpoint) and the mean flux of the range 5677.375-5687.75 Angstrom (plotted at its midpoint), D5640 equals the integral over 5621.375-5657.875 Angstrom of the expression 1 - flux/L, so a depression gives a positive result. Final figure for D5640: 1.76 Angstrom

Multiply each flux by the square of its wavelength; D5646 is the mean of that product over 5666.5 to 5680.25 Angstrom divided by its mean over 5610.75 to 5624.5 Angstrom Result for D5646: 1.07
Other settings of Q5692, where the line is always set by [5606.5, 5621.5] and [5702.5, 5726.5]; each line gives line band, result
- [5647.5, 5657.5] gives 1.1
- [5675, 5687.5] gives 0.3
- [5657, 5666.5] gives 0.5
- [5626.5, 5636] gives 0.7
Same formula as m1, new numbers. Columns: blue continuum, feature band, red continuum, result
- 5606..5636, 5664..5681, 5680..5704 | -0.5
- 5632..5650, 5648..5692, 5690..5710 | -0.8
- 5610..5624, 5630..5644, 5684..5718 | 0.2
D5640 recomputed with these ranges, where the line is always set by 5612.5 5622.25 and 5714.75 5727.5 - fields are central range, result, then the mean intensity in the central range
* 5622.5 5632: 0.3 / 7.36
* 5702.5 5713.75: 1.9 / 7.1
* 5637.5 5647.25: -0.3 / 8.02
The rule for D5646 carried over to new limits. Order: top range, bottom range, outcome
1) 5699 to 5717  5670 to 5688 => 0.94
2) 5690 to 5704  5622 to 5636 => 1.08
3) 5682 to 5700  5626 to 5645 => 1.06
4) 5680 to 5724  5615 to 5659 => 1.08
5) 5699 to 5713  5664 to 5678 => 0.89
